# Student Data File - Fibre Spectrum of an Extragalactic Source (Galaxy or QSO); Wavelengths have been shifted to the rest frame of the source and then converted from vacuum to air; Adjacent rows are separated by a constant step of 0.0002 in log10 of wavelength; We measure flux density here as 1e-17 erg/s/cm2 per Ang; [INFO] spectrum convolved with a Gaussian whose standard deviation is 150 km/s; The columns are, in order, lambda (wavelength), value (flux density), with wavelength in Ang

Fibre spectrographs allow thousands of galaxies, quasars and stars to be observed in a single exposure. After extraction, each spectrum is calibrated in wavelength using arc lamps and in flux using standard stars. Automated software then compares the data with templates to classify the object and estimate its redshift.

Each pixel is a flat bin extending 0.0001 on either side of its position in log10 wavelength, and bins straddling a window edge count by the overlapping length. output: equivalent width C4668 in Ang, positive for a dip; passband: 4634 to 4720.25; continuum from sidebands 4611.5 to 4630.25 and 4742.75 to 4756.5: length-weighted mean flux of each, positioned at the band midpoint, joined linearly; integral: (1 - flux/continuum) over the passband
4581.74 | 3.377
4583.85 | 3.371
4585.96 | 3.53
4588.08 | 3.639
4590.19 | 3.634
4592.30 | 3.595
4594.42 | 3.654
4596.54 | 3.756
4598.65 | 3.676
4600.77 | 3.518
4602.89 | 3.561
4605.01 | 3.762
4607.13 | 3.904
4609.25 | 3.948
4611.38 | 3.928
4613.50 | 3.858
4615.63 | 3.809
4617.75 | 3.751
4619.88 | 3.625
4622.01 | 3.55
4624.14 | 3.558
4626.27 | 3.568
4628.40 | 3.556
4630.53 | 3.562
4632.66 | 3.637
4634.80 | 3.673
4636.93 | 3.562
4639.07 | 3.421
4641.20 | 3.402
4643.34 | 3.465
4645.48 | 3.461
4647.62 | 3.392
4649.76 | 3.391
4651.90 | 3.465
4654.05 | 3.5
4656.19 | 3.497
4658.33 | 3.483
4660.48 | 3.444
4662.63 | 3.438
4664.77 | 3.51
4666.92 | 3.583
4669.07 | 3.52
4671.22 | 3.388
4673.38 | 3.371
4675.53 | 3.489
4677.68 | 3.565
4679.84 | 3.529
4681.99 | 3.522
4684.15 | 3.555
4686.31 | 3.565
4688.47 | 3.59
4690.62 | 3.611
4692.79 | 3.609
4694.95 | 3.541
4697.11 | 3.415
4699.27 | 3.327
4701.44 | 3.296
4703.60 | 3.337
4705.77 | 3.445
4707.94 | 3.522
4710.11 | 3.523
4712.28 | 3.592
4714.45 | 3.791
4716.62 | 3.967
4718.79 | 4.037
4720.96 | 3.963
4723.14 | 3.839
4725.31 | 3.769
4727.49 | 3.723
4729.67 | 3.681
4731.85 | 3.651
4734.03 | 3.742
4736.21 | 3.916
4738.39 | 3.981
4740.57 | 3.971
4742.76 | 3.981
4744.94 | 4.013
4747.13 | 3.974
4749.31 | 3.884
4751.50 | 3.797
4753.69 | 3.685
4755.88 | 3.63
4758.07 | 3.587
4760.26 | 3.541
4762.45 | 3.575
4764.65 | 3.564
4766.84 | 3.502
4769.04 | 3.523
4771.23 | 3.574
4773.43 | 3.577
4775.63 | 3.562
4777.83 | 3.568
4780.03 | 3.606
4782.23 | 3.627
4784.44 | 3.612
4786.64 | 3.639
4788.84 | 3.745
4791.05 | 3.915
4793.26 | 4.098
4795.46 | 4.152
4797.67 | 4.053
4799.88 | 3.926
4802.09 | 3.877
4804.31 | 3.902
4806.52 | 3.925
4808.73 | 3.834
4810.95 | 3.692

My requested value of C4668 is 5.2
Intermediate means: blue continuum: 3.67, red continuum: 3.85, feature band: 3.52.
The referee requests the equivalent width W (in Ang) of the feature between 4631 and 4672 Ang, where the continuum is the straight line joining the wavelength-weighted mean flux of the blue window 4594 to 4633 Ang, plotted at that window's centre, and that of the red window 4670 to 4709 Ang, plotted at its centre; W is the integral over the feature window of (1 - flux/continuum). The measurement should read 1.2 Ang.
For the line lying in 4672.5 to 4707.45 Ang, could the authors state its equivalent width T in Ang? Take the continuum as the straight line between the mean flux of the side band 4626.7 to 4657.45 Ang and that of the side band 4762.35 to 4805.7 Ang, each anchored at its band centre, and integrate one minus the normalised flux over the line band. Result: 0.9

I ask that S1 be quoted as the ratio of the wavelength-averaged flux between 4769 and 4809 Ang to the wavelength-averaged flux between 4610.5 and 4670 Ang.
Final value 1.06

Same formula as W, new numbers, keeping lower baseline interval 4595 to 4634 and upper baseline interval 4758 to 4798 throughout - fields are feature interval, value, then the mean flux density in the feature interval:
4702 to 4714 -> 0.6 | 3.49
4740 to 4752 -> -0.8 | 3.94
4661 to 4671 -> 0.5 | 3.5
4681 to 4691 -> 0.3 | 3.57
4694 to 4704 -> 0.8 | 3.39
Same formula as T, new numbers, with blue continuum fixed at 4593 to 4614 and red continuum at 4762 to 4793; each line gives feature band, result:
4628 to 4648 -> 1.1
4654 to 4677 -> 1.4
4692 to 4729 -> 0.4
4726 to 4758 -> -1.5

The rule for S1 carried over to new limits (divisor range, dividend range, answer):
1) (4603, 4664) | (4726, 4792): 1.03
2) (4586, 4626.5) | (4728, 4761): 1.03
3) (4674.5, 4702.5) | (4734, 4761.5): 1.09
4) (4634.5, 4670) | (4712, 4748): 1.11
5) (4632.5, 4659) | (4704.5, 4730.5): 1.07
